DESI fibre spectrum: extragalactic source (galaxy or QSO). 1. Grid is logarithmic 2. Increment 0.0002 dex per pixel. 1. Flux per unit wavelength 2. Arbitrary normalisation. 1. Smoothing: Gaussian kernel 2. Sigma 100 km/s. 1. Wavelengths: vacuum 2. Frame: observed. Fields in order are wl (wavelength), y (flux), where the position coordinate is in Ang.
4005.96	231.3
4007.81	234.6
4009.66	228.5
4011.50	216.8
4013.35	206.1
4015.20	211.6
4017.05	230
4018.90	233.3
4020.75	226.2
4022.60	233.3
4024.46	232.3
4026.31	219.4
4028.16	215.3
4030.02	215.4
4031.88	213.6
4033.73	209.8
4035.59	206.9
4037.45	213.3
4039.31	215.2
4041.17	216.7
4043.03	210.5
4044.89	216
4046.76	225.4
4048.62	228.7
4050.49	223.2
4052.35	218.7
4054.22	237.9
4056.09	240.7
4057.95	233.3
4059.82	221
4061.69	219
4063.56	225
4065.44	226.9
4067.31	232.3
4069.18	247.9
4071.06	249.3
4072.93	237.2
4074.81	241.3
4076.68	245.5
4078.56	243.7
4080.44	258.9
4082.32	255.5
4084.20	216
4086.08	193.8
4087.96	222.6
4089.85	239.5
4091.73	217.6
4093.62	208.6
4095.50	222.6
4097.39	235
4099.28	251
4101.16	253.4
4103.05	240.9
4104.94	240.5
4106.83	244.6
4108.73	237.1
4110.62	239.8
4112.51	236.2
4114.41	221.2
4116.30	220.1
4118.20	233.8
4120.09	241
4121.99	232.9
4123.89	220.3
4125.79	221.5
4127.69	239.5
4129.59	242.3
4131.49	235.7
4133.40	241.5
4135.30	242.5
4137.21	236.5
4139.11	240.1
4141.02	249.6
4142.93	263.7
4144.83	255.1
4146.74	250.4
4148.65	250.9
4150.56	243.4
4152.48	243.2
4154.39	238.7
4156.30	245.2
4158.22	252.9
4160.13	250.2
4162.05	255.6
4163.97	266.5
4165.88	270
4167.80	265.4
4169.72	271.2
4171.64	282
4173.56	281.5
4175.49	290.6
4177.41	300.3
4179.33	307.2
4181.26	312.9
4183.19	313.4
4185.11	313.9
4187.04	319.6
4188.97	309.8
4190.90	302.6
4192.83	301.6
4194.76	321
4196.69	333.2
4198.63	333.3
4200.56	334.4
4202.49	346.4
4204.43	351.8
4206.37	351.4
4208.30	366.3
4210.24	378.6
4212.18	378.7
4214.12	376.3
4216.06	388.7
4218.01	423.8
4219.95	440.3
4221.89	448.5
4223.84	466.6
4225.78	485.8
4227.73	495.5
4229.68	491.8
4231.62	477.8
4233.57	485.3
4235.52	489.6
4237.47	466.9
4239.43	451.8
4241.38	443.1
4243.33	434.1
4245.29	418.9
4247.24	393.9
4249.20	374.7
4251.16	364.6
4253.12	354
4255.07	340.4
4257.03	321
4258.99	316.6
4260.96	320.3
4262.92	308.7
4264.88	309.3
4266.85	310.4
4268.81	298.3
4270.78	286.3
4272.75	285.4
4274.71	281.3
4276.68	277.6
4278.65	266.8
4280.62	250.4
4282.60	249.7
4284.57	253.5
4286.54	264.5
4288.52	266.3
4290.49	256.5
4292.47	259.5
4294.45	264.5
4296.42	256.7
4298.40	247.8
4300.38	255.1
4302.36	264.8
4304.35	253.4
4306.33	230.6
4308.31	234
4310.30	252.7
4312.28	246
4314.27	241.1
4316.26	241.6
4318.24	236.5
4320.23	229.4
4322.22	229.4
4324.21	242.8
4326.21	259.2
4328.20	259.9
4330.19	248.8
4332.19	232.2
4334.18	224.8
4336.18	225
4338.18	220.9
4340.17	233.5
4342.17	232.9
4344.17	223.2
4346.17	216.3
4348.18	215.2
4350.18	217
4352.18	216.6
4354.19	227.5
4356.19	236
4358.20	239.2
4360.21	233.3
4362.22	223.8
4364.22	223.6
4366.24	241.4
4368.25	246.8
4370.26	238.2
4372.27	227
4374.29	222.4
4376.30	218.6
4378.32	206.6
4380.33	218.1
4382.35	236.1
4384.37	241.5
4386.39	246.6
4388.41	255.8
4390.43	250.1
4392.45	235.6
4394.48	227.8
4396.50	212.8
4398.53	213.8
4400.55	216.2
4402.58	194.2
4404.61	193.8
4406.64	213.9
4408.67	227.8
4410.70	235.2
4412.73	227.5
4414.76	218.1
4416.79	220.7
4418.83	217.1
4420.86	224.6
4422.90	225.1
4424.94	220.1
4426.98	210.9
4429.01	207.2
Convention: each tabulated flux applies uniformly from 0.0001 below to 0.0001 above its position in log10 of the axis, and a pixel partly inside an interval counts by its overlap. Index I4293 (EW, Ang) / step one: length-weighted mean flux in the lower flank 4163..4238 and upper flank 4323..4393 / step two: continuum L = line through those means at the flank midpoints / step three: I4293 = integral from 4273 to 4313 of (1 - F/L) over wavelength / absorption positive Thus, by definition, 4.0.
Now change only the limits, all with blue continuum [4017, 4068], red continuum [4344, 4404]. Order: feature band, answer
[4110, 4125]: -0.45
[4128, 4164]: -3.68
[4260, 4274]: -4.75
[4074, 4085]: -1.02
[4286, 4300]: -2.04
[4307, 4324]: -0.94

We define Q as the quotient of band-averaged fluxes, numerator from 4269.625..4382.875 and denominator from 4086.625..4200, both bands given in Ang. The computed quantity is 0.9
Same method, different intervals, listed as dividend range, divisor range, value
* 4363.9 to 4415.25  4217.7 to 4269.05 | 0.56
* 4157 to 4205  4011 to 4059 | 1.35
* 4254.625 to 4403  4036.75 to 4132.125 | 1.07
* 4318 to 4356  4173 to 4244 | 0.60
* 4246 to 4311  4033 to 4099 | 1.26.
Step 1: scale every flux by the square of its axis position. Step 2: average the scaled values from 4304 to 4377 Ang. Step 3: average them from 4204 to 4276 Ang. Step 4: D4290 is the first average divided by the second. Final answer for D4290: 0.63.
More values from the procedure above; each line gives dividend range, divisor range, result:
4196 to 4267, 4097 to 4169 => 1.70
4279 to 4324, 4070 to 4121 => 1.17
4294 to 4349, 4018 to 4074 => 1.22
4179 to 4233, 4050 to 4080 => 1.72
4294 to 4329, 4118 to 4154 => 1.11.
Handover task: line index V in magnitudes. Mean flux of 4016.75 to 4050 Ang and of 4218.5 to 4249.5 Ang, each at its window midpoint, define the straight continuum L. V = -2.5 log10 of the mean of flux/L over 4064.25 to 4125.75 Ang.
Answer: 0.23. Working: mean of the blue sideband 220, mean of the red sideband 455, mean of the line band 234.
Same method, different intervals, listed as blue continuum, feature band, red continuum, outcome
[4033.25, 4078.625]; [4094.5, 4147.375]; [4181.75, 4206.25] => 0.14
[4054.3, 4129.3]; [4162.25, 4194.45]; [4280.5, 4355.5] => -0.24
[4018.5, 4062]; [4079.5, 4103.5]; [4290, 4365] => -0.03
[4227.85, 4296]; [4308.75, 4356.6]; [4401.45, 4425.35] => 0.21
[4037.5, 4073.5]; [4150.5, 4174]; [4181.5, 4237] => 0.29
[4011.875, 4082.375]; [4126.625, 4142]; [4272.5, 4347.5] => -0.03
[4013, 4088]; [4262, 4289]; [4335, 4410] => -0.23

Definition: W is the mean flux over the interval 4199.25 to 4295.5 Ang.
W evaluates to 360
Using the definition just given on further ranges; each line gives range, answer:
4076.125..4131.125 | 234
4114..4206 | 272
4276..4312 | 255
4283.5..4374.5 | 239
